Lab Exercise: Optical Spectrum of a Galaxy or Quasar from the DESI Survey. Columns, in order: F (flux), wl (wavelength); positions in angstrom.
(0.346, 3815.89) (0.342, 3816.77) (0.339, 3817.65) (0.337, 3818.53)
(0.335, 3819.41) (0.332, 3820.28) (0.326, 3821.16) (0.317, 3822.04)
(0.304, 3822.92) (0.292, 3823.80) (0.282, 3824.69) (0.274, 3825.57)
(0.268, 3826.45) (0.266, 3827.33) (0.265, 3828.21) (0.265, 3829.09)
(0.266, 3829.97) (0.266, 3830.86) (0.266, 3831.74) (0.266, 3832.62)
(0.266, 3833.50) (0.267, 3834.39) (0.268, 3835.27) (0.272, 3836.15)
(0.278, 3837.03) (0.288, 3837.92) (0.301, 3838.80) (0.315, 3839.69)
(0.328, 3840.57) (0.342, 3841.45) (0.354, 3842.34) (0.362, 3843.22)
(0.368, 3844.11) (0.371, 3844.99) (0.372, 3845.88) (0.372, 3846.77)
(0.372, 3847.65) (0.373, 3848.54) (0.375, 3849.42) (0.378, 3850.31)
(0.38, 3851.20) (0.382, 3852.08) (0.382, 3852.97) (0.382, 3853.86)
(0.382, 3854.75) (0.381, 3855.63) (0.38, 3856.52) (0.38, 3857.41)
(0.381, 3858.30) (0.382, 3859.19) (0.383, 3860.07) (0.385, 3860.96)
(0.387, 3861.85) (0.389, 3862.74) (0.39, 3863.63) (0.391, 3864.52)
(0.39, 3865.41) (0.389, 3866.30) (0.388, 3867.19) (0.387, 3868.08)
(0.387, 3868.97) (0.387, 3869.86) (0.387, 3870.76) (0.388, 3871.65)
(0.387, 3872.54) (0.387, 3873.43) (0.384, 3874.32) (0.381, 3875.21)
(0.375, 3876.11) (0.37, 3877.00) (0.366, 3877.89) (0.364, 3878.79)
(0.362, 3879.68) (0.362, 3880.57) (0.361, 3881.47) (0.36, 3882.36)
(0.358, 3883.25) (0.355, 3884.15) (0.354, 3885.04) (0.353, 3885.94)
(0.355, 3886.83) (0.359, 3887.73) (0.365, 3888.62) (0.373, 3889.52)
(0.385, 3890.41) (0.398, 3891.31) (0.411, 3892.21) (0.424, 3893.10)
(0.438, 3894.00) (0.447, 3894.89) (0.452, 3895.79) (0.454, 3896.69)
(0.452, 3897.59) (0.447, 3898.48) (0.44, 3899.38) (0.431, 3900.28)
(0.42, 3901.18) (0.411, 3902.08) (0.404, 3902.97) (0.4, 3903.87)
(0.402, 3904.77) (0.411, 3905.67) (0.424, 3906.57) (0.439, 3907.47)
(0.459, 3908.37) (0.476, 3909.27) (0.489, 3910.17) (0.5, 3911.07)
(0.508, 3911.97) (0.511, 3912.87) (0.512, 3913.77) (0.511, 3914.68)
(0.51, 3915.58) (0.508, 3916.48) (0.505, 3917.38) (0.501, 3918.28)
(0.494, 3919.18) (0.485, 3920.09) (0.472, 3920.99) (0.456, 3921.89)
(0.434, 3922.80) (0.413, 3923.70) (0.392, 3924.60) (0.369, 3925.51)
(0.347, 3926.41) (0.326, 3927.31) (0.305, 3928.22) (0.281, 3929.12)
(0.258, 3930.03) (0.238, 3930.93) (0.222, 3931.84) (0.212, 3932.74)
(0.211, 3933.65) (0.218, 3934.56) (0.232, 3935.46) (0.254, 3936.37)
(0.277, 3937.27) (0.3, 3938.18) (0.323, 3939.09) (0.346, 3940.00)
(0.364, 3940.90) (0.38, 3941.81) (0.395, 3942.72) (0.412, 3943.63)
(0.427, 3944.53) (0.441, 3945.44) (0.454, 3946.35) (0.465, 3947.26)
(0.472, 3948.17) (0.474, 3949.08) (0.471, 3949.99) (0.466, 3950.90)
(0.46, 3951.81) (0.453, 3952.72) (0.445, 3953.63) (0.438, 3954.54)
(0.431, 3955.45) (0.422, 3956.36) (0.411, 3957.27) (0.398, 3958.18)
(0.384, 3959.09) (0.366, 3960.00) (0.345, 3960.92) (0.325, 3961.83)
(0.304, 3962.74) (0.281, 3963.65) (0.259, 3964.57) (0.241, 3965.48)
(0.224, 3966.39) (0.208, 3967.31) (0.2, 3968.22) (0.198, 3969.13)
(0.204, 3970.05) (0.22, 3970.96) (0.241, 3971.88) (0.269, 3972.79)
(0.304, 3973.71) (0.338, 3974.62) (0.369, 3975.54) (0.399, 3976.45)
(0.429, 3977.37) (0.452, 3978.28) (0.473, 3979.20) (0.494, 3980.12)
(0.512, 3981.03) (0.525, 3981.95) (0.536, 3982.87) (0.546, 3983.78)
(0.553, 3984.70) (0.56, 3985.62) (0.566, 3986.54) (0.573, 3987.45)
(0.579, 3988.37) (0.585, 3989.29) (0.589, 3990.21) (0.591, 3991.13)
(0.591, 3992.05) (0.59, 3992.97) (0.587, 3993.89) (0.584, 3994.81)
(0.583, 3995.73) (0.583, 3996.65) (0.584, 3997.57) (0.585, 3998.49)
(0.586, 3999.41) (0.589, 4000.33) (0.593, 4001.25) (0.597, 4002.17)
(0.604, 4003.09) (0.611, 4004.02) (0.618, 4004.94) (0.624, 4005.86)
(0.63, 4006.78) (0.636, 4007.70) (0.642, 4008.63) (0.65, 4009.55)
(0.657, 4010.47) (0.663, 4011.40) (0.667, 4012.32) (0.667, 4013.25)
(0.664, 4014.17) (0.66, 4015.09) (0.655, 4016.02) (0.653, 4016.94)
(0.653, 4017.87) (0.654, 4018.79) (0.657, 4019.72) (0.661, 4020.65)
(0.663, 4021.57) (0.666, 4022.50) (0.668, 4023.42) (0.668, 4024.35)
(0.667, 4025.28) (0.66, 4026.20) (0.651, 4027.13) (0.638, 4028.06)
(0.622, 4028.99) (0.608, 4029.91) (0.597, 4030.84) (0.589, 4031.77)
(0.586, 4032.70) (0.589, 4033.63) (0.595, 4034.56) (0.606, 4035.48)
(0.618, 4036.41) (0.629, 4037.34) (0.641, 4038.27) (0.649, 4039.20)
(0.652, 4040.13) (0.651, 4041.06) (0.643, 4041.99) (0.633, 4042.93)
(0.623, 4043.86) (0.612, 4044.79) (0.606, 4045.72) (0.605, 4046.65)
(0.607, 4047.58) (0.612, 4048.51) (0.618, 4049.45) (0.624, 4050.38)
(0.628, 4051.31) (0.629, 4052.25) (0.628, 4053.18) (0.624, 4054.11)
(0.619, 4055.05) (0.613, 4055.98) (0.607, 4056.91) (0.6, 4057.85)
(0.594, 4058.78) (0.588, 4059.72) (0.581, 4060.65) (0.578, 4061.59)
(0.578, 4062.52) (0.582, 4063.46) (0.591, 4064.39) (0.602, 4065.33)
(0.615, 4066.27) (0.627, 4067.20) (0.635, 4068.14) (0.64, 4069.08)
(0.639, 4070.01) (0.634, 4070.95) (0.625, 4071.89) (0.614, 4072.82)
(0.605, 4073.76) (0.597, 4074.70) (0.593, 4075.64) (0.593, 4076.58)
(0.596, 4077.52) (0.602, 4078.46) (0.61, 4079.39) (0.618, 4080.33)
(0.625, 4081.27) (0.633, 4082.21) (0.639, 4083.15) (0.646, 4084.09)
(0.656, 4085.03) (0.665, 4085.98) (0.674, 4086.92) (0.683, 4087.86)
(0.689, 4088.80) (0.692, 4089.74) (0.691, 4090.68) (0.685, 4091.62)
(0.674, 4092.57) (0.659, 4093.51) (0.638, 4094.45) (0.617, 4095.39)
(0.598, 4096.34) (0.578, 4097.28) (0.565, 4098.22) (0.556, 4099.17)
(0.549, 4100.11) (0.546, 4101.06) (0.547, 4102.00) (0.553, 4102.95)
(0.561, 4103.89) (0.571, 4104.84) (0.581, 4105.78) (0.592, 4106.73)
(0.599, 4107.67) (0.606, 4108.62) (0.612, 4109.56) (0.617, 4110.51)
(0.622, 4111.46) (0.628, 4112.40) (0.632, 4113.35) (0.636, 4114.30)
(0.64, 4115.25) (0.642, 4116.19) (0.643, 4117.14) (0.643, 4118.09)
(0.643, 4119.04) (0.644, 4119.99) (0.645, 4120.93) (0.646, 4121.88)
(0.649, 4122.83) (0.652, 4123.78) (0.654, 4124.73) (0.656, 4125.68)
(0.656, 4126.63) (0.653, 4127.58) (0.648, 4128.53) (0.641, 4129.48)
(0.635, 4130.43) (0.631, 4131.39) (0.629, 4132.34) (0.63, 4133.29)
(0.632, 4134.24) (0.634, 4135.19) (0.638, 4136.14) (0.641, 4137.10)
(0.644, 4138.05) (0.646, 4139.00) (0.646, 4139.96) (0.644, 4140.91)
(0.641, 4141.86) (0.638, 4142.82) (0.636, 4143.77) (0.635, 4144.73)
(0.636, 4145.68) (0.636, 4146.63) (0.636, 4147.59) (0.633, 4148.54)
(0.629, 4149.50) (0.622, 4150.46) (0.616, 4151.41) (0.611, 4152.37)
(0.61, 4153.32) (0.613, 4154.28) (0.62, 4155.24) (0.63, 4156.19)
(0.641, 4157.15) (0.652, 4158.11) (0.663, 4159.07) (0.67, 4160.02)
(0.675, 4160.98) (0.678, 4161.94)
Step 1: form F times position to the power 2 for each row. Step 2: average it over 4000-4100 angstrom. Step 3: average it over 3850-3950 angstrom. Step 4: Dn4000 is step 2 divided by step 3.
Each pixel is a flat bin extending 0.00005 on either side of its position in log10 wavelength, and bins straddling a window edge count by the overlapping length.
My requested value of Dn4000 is 1.72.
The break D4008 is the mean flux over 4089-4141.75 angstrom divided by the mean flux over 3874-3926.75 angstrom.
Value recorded 1.48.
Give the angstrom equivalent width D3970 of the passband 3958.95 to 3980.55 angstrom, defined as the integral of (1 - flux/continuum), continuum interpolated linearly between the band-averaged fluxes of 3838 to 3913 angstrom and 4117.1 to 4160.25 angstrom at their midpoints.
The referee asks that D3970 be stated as 7.57 angstrom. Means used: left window 0.392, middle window 0.312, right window 0.639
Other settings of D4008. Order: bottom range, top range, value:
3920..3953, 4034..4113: 1.70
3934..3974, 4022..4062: 1.80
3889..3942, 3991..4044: 1.58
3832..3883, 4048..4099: 1.72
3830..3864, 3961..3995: 1.21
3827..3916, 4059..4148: 1.64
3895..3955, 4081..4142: 1.55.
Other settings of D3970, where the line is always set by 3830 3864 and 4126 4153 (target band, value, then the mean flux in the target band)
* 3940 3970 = 5.2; 0.373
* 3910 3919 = -2.0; 0.506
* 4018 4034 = -3.5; 0.638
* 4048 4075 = -2.5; 0.611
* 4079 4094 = -1.9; 0.659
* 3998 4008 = -2.1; 0.607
